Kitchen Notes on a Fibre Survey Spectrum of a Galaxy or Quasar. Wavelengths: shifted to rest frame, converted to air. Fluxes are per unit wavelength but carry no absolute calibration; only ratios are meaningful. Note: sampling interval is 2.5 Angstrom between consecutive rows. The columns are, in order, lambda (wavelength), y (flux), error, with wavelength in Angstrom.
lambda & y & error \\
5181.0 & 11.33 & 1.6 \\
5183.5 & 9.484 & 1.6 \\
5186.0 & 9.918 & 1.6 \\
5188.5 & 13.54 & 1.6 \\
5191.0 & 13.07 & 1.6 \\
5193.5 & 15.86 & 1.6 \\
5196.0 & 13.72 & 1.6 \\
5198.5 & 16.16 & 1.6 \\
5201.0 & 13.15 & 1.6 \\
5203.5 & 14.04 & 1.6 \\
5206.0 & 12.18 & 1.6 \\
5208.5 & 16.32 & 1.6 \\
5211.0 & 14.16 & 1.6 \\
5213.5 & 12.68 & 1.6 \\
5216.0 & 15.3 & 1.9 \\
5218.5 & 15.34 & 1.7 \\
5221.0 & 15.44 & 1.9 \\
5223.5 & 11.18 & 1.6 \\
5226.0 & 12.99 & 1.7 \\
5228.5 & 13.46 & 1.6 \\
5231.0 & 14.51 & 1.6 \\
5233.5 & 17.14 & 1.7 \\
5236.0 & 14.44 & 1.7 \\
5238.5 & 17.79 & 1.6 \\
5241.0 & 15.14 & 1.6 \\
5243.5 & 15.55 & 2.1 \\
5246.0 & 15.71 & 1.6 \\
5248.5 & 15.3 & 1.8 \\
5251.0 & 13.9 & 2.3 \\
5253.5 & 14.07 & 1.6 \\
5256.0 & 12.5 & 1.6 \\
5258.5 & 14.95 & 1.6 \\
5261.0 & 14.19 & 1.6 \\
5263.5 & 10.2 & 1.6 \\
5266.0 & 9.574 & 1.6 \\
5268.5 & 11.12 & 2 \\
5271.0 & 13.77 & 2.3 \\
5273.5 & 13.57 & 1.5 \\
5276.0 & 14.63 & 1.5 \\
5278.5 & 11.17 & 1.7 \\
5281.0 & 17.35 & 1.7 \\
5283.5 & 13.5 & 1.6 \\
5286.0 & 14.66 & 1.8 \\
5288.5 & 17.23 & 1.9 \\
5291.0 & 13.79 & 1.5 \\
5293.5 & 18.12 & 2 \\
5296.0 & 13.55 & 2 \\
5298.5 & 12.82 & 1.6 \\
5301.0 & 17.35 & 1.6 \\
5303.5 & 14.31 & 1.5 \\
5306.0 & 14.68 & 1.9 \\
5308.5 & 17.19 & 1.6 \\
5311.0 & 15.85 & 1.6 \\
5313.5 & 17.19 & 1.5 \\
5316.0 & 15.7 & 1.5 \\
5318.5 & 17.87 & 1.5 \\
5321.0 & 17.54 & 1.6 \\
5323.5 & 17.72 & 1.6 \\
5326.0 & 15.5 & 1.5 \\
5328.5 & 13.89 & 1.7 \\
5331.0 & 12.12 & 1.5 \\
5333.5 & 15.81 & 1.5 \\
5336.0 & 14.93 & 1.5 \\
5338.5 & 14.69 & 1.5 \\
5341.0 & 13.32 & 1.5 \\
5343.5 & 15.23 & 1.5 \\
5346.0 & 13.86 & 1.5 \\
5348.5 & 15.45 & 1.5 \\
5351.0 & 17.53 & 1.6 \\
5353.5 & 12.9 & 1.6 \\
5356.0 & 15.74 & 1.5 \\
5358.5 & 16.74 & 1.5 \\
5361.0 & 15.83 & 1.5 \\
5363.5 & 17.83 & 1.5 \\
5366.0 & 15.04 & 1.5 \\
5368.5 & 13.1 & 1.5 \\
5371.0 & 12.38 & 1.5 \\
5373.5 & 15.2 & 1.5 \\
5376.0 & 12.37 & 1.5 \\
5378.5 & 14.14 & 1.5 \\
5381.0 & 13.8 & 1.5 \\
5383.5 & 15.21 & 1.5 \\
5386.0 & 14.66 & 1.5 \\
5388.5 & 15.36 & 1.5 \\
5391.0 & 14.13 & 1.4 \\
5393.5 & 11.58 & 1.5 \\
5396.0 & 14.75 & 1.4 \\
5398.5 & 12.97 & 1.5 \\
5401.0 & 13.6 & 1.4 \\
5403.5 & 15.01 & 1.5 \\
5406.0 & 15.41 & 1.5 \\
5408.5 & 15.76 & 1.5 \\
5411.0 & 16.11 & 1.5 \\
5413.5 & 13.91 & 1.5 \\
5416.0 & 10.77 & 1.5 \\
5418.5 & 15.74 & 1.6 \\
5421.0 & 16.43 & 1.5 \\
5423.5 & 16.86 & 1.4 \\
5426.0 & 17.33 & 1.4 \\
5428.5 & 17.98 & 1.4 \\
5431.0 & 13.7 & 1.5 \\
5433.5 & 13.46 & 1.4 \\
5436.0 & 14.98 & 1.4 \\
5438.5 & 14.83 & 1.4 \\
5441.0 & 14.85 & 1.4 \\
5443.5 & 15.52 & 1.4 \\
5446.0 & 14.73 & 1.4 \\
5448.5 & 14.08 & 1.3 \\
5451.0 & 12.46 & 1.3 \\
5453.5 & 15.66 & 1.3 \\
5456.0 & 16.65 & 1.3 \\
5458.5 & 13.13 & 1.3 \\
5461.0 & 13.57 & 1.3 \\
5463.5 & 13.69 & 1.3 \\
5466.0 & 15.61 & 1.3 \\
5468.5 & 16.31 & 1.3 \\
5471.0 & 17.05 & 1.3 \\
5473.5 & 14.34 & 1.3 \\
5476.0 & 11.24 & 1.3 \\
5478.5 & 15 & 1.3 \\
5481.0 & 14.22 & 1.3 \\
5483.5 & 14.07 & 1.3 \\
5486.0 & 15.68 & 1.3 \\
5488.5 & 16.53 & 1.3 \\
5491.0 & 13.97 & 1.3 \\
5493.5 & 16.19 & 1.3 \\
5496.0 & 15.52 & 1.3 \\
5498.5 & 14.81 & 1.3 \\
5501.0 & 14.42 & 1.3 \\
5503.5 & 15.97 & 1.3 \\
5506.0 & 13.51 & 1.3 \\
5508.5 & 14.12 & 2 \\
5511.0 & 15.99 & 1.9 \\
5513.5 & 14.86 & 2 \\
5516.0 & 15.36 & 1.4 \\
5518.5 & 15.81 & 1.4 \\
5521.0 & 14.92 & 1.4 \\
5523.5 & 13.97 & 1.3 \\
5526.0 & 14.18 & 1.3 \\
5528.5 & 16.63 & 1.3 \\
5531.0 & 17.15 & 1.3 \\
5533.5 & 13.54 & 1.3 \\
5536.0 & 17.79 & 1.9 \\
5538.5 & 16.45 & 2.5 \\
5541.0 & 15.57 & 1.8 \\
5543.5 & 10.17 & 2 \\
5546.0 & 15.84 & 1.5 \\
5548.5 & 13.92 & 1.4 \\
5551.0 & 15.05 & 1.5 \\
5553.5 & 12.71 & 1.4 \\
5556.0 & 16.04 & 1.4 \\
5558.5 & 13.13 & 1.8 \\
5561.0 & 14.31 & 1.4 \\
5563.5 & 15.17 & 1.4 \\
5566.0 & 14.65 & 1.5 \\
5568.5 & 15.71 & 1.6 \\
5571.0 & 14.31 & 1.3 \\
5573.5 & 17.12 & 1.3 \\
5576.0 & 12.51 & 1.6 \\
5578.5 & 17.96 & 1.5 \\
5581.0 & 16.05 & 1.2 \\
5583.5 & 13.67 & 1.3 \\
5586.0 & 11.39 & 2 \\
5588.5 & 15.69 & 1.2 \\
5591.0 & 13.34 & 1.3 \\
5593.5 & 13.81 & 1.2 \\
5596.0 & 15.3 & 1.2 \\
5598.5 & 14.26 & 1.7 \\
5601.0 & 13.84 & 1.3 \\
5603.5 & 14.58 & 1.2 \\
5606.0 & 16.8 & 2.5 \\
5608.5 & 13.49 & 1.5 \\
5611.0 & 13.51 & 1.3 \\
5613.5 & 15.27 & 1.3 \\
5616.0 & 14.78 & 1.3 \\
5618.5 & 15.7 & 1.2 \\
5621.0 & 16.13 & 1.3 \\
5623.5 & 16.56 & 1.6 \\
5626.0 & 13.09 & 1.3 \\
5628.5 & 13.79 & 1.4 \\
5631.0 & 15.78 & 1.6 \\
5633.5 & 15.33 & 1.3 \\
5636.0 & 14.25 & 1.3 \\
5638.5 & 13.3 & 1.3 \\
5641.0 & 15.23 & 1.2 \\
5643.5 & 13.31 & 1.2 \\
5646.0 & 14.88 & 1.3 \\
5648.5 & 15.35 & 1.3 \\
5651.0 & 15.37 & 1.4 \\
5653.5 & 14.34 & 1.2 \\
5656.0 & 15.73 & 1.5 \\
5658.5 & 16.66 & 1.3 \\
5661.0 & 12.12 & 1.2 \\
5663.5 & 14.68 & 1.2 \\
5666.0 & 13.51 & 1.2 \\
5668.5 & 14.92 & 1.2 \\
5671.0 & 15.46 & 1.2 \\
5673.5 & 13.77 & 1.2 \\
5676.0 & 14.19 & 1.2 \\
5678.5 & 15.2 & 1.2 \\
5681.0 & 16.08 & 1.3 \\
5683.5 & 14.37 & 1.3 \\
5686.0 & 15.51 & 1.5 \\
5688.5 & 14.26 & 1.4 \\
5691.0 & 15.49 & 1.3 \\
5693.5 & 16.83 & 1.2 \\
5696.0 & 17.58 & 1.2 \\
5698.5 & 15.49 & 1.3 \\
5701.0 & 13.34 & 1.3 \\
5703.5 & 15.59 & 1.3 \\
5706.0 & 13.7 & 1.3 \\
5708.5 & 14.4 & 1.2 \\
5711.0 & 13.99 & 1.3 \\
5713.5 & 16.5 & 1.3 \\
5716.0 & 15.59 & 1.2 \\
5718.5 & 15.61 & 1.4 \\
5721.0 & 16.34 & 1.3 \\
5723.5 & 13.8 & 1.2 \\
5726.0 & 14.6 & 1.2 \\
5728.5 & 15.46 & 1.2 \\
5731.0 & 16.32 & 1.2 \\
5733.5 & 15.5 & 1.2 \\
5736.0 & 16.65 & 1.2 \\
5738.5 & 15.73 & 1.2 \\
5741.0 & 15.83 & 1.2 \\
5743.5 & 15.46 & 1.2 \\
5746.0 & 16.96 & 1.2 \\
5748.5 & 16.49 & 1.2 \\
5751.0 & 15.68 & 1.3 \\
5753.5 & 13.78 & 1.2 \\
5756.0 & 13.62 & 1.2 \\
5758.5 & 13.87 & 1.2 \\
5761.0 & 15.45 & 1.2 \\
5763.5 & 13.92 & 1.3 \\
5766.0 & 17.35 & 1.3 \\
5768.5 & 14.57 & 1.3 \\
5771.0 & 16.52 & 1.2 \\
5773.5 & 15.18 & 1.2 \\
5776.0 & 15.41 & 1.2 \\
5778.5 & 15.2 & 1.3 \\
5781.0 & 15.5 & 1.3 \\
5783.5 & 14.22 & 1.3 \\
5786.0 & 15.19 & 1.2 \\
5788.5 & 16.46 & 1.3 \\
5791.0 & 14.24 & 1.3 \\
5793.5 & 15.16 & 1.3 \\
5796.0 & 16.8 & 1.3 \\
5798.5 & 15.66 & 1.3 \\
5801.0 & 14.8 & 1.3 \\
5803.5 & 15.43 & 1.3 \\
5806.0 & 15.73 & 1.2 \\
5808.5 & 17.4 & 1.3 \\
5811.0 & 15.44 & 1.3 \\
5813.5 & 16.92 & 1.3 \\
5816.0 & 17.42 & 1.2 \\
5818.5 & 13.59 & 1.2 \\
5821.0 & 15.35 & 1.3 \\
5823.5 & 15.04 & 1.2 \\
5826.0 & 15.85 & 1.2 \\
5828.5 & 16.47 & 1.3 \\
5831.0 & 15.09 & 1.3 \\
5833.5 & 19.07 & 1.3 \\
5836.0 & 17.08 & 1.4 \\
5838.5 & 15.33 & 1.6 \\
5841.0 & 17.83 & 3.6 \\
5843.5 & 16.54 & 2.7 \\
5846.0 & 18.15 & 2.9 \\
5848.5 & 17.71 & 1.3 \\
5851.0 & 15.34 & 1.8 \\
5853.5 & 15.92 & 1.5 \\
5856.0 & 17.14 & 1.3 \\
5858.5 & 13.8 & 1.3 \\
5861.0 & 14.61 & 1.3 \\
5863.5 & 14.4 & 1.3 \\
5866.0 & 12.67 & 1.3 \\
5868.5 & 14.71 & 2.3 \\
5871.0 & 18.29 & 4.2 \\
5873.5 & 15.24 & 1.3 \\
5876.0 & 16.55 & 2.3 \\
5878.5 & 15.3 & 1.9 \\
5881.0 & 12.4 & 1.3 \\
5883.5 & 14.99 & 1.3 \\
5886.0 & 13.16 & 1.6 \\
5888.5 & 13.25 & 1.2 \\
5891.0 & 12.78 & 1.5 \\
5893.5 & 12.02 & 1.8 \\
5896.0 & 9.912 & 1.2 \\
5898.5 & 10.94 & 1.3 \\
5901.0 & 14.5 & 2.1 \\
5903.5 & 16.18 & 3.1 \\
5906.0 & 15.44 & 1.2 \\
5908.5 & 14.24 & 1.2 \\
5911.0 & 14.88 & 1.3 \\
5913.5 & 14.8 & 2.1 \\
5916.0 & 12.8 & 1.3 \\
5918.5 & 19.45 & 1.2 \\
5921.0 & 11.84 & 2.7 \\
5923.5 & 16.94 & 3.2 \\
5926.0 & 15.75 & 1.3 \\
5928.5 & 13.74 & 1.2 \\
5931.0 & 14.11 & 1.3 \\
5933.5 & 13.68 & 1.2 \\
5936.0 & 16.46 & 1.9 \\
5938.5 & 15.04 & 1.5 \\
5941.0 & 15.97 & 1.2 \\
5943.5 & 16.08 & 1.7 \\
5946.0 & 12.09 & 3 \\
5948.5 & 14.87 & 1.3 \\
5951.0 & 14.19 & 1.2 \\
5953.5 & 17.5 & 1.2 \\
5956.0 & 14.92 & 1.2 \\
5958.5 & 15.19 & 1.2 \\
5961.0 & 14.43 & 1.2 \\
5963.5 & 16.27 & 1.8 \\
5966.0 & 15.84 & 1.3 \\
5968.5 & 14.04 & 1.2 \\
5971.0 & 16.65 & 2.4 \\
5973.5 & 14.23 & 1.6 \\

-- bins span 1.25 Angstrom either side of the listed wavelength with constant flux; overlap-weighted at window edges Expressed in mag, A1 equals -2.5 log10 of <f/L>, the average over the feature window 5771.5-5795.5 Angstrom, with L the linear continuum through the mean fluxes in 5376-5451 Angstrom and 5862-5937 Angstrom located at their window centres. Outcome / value -0.06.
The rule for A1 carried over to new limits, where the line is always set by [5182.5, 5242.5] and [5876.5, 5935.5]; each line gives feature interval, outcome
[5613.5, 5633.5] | -0.08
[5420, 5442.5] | -0.11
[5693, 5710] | -0.08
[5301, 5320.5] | -0.16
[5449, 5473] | -0.06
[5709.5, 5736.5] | -0.10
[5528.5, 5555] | -0.06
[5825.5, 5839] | -0.18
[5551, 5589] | -0.05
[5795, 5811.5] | -0.13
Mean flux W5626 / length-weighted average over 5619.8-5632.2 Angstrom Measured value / 15.1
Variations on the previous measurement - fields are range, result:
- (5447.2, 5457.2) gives 14.7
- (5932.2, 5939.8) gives 15.1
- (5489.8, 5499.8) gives 15.1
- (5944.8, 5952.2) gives 13.7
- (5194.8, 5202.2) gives 14.4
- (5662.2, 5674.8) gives 14.5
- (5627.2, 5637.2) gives 14.8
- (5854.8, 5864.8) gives 15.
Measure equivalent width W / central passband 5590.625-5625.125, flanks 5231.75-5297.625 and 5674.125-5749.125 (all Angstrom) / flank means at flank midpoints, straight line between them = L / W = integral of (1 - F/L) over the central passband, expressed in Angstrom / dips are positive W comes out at 0.75 Angstrom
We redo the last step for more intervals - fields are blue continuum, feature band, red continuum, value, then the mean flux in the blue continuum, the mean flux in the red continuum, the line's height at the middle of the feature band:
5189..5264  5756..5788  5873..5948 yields -1.8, 14.4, 14.3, 14.4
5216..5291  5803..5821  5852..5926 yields -1.9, 14.2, 14.5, 14.4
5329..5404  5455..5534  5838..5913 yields -2.0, 14.5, 14.8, 14.6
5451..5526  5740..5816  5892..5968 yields -4.0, 14.8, 14.7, 14.7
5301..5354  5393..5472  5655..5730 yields 2.5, 15.5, 15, 15.3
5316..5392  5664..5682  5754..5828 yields 0.7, 15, 15.4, 15.3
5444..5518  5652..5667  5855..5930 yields 0.1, 14.8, 14.4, 14.6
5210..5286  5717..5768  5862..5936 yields -4.1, 14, 14.3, 14.3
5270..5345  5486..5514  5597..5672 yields -0.4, 15.2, 14.7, 14.9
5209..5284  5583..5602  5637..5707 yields 1.0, 14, 14.9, 14.7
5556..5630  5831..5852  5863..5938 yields -3.8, 14.7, 14.4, 14.4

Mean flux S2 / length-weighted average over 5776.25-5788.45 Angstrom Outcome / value 15.2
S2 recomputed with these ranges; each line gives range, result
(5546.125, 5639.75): 14.7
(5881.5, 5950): 14.3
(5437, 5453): 14.5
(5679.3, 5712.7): 15.1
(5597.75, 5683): 14.7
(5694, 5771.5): 15.3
